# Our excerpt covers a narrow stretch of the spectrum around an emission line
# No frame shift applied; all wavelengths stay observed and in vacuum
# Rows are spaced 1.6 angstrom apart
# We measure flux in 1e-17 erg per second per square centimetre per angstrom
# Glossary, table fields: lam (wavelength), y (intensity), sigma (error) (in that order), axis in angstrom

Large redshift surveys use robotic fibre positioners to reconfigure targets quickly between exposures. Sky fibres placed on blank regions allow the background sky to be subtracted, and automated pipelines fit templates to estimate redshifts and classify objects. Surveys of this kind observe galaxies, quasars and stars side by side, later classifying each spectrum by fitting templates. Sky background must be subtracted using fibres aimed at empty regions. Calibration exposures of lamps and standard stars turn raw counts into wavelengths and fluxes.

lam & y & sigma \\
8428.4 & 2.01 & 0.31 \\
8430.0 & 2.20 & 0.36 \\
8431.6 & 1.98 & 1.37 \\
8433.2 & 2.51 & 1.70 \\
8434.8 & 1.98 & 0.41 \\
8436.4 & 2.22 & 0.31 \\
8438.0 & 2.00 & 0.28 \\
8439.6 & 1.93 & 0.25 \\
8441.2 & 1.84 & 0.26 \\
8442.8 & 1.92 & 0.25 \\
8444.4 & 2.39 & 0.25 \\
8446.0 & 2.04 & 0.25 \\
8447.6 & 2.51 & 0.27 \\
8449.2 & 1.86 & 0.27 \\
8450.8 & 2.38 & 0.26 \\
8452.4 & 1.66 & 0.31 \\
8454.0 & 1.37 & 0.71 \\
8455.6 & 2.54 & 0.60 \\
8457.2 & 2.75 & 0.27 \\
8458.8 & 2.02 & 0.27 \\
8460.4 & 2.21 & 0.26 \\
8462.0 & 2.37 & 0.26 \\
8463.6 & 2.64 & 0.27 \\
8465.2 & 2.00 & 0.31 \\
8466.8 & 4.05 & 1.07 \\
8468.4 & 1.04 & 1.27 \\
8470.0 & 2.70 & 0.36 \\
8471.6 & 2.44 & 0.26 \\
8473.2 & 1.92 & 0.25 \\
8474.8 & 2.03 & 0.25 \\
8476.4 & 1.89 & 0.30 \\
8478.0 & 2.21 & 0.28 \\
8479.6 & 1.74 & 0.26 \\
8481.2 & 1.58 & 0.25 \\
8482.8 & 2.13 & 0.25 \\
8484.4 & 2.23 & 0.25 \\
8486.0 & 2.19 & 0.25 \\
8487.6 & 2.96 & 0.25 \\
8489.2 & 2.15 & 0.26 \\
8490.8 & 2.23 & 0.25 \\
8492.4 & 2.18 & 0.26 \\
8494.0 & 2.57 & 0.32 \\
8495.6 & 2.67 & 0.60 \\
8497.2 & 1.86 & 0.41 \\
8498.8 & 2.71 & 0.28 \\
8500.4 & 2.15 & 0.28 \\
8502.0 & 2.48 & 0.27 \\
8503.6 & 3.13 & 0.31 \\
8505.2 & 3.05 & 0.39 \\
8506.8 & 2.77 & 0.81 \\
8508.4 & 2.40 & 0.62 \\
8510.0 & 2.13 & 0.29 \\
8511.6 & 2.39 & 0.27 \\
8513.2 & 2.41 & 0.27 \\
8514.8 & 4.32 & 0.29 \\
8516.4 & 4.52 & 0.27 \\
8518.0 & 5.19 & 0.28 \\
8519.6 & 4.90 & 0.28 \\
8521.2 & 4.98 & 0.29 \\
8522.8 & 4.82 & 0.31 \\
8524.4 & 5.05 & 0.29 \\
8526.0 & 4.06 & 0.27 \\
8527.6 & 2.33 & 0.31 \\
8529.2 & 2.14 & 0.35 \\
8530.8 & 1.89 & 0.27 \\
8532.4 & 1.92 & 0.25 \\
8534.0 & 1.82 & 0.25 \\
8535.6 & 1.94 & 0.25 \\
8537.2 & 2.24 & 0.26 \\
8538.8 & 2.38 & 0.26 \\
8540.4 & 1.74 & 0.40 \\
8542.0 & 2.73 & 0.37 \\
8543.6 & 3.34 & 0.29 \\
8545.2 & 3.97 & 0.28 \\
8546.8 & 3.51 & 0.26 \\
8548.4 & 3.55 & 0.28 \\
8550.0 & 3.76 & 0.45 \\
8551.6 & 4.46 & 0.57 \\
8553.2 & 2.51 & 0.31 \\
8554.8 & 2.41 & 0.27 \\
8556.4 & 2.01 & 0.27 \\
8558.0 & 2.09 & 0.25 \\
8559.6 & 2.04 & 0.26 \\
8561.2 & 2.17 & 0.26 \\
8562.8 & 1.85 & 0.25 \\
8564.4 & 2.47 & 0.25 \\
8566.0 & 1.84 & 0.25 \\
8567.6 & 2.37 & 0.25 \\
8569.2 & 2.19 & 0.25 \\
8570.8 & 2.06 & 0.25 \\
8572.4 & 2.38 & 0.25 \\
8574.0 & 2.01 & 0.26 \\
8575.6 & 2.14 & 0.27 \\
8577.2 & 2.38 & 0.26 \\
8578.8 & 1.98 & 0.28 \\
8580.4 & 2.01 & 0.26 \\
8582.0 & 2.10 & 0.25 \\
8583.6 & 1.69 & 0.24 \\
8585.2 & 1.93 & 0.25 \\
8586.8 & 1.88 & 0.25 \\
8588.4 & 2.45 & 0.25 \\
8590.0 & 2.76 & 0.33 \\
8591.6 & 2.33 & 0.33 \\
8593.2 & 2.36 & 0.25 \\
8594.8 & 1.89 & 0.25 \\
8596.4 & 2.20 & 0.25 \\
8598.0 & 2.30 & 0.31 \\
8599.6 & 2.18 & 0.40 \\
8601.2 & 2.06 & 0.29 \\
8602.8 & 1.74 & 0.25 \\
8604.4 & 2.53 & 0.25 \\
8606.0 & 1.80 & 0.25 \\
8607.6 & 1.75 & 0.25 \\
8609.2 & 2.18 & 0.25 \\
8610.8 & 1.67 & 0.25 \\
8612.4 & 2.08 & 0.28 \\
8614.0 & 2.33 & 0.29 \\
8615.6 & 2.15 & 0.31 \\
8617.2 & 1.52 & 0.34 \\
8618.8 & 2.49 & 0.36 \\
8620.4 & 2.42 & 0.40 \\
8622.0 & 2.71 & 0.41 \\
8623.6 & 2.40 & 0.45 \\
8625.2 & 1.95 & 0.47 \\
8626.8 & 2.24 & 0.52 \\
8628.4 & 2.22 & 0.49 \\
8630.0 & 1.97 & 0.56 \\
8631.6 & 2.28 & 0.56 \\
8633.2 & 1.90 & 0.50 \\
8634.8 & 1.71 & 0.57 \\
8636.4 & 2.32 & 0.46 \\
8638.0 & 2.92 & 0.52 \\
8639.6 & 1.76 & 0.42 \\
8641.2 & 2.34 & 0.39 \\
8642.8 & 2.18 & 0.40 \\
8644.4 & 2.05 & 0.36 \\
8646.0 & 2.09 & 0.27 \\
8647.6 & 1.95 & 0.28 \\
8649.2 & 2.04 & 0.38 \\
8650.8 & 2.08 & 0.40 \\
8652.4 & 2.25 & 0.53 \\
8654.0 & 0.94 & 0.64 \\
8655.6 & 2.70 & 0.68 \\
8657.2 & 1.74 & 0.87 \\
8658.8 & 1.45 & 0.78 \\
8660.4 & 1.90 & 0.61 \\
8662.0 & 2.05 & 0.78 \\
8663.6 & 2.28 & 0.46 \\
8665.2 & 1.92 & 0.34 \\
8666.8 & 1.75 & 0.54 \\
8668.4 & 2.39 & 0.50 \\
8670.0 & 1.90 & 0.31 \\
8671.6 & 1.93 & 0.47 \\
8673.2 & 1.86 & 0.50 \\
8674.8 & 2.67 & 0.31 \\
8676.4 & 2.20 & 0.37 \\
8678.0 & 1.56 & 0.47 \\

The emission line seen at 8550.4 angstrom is [N II] 6583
